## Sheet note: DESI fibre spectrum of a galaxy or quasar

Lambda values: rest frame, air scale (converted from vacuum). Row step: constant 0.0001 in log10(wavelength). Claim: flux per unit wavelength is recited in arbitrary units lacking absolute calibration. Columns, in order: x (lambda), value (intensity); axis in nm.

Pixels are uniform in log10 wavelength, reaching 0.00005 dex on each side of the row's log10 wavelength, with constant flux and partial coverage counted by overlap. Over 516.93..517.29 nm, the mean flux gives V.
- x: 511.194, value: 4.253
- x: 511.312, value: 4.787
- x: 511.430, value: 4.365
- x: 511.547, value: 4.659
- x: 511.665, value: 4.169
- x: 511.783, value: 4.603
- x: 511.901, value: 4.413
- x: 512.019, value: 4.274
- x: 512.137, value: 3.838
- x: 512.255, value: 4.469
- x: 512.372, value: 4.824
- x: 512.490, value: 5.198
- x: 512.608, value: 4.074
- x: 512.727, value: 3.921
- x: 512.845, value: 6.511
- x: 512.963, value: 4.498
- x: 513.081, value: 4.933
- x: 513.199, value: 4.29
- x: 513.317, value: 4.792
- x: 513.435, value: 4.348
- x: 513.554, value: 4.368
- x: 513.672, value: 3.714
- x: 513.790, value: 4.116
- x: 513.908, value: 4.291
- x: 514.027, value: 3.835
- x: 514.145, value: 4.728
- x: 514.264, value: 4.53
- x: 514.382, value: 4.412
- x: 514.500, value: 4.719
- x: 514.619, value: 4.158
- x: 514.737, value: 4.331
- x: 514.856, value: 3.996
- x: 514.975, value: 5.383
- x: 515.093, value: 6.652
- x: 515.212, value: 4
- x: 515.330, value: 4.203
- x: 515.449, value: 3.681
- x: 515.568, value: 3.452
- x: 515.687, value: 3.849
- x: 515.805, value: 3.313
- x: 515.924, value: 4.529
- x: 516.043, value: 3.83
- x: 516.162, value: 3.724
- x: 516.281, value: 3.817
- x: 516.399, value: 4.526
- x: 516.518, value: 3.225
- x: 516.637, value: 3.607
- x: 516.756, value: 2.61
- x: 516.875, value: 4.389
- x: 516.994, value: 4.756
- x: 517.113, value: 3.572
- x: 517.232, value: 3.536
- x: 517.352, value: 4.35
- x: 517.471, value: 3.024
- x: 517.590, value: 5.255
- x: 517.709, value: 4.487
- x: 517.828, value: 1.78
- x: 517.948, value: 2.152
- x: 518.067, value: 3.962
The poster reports 3.96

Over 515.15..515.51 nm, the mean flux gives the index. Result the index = 3.97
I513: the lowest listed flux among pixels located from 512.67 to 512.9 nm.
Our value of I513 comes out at 3.921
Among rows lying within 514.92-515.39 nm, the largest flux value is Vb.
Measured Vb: 6.652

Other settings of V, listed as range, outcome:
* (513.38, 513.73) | 4.14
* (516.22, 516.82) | 3.57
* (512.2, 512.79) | 4.51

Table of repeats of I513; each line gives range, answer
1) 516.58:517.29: 2.61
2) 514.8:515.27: 3.996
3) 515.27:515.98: 3.313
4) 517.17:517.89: 1.78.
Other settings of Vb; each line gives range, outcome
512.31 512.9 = 6.511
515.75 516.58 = 4.529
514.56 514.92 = 4.331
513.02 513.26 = 4.933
